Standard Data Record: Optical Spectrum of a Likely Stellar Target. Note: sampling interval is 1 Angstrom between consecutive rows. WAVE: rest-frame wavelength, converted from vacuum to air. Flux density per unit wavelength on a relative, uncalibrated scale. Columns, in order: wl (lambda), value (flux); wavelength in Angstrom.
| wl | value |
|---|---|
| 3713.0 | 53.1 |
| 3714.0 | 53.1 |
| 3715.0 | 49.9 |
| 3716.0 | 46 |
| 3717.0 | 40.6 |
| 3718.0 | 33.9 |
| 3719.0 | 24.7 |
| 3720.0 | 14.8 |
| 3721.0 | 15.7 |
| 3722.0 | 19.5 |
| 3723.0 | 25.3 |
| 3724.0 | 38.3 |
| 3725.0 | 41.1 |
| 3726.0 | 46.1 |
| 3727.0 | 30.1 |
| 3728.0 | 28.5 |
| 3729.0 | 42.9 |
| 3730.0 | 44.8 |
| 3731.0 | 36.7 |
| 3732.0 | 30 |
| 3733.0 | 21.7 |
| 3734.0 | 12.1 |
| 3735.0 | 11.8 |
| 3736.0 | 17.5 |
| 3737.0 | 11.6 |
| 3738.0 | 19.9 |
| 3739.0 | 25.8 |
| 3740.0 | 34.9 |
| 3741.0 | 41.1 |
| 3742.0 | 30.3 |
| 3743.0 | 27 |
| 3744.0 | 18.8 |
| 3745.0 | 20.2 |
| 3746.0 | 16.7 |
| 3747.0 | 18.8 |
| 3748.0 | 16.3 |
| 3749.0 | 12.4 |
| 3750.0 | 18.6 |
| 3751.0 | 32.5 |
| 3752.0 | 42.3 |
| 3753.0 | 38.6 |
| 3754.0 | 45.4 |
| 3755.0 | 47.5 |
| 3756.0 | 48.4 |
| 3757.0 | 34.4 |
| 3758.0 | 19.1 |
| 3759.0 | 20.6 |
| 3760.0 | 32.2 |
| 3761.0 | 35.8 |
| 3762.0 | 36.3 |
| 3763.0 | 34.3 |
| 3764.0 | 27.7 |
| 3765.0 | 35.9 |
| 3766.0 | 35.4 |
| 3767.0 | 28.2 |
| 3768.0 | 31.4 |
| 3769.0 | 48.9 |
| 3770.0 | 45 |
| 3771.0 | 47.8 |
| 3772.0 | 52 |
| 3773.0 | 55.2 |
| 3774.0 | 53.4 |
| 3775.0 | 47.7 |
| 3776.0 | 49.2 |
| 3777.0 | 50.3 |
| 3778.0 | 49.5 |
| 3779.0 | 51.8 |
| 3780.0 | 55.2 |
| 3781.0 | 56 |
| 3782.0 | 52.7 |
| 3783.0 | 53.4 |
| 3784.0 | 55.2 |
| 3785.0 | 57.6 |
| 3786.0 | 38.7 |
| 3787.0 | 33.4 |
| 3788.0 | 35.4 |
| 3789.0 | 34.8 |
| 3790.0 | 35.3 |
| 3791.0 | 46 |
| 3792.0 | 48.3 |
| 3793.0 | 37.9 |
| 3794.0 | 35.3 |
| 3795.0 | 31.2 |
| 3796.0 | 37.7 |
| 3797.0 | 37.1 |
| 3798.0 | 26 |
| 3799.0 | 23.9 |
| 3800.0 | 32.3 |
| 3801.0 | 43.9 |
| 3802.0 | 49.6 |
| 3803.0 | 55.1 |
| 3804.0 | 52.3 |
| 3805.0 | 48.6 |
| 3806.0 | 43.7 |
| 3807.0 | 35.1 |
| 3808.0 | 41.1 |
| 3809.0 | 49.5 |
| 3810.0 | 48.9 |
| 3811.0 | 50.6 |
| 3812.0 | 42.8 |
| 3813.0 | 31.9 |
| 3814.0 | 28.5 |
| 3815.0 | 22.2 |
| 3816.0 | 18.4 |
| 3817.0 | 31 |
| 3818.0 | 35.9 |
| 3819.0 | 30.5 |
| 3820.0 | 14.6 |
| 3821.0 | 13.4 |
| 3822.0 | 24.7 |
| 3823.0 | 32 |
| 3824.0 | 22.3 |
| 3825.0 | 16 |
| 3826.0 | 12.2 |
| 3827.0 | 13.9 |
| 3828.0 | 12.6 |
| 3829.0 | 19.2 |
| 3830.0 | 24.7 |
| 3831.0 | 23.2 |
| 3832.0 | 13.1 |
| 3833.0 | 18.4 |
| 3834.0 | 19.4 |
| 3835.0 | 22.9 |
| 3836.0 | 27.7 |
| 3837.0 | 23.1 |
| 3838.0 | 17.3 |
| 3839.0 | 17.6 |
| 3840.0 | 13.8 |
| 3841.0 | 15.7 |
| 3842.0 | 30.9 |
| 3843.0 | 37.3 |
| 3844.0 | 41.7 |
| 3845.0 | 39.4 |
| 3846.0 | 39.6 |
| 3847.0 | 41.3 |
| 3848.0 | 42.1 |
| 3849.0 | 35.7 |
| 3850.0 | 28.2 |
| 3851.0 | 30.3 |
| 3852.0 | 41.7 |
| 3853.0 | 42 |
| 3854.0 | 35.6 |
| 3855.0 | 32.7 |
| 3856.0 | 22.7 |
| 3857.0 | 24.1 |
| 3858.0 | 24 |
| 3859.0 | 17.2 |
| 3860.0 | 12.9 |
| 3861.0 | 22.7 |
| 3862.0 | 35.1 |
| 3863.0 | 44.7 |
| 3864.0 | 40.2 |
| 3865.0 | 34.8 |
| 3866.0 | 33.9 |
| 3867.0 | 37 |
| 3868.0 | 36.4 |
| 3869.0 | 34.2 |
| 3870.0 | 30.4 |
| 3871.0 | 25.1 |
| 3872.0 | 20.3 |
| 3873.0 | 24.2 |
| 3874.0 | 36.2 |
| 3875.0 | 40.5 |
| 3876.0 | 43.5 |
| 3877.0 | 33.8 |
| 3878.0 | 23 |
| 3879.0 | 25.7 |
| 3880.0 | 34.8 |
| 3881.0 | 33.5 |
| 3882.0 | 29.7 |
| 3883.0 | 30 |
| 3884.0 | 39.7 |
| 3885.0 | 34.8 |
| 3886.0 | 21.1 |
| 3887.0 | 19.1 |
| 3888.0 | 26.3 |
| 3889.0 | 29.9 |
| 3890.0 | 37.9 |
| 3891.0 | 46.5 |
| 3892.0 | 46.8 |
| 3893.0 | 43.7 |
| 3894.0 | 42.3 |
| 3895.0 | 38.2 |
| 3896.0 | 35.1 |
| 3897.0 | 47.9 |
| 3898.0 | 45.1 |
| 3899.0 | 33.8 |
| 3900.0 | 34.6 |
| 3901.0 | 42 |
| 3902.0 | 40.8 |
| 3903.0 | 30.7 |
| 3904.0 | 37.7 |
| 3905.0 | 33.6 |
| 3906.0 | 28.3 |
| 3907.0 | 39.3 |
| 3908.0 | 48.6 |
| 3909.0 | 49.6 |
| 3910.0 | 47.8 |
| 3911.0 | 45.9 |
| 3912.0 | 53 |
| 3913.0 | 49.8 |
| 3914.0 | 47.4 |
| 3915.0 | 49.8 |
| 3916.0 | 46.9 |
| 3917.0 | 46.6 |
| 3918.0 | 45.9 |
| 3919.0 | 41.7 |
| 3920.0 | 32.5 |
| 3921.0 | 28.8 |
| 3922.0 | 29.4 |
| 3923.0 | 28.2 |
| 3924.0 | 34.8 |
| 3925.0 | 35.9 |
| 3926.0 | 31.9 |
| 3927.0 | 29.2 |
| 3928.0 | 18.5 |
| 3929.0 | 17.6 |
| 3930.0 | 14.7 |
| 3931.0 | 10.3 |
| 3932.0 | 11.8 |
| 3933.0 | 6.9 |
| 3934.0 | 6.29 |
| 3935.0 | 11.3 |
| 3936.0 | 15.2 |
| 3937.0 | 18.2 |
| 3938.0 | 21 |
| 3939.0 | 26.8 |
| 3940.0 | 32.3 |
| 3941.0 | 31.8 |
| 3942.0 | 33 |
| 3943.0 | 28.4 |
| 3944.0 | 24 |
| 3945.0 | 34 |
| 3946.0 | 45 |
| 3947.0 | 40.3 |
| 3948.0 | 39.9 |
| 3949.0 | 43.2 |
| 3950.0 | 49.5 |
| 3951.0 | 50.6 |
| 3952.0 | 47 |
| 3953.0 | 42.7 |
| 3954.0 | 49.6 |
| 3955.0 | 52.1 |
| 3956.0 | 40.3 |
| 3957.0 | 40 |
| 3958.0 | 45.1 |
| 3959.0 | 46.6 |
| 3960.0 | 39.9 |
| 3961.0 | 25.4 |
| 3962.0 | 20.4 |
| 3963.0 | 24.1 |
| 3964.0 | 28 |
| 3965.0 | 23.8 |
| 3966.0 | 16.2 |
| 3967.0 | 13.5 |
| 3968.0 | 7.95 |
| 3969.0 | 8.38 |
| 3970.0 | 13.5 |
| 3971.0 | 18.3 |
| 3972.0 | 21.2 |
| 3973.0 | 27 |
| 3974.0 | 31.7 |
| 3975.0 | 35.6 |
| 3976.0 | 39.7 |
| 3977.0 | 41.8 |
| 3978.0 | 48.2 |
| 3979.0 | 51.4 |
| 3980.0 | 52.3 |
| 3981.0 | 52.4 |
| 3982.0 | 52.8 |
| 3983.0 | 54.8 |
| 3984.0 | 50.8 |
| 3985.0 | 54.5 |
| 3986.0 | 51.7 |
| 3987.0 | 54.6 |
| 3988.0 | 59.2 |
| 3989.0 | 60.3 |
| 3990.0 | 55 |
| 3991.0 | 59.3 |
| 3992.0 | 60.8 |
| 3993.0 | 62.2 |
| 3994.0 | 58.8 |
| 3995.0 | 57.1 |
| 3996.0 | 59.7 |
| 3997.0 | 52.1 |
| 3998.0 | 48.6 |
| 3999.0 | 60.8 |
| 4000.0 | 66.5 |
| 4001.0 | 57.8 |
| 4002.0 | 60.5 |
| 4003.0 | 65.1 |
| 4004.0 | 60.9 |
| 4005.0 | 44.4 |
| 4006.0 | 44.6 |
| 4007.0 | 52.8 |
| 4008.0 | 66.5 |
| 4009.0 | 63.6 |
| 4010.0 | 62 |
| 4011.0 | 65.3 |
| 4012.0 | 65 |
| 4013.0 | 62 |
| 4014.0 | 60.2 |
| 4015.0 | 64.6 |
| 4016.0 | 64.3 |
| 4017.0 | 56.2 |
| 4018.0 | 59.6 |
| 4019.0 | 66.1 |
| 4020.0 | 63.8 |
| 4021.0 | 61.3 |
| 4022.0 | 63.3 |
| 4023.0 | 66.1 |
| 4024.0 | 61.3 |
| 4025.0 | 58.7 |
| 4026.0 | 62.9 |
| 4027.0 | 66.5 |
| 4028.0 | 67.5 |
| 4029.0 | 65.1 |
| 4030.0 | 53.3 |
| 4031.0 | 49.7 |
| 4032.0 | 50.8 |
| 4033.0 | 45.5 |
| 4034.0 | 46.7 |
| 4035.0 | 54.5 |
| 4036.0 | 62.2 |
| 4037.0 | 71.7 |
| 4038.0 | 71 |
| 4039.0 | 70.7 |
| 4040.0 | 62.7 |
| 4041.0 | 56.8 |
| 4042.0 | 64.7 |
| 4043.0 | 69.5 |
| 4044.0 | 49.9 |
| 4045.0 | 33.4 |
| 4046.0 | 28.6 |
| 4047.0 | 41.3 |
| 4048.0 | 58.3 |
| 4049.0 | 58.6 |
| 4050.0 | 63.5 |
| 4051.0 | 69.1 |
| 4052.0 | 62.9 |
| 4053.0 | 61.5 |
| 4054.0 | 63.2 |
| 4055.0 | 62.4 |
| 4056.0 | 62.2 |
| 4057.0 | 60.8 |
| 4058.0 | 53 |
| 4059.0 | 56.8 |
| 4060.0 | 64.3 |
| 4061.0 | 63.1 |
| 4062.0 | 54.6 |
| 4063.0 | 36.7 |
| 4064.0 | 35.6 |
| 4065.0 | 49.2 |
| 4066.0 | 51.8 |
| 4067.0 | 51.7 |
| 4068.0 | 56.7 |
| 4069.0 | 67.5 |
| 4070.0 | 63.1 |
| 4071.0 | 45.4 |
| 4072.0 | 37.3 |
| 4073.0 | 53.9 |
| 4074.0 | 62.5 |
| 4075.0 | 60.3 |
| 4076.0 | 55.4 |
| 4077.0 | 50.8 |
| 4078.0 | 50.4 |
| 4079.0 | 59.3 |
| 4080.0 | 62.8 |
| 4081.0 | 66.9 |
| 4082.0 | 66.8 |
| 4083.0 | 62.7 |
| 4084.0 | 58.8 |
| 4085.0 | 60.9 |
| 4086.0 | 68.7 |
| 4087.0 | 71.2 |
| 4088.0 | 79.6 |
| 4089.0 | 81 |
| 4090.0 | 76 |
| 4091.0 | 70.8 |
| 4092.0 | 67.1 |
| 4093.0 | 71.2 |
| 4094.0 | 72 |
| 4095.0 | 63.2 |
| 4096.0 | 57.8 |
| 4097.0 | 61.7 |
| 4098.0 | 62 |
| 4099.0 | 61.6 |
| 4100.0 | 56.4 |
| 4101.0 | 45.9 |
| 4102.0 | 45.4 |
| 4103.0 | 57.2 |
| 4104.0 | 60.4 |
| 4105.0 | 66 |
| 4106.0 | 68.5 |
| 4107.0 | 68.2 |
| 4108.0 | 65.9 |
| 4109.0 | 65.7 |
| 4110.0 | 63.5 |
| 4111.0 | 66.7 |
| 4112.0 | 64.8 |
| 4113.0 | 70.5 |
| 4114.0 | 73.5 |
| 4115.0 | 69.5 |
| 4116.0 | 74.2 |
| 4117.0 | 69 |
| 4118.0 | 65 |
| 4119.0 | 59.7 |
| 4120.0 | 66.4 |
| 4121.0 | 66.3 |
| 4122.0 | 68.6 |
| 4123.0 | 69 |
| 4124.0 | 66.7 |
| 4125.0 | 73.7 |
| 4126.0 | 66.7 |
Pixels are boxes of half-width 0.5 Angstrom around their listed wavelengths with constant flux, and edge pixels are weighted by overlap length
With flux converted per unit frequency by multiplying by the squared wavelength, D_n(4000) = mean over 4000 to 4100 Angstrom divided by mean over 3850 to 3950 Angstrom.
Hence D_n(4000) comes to 2.0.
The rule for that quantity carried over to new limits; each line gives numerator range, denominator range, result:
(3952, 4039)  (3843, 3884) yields 1.65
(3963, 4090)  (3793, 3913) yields 1.81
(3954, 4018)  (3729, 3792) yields 1.47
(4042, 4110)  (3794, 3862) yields 2.24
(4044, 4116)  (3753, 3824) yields 1.77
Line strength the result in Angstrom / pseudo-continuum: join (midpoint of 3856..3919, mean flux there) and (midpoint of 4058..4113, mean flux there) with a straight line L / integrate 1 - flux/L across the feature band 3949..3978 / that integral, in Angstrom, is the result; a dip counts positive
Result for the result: 8.0 Angstrom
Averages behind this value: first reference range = 36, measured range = 32.6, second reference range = 60.5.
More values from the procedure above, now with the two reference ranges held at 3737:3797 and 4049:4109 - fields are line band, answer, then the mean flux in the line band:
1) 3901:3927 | 4.4 Angstrom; 40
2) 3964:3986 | 7.7 Angstrom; 34.3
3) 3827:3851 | 9.4 Angstrom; 26.1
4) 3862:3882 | 5.3 Angstrom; 33.2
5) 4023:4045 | -1.0 Angstrom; 59.6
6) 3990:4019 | -2.4 Angstrom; 59.4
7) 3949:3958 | 0.9 Angstrom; 46.2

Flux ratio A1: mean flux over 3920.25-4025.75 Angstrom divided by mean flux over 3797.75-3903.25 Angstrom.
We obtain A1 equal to 1.3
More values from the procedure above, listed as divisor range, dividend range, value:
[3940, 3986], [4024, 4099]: 1.63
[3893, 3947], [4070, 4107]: 1.85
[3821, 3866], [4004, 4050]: 2.18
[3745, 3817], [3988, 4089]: 1.50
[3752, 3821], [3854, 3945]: 0.81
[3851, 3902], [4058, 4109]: 1.80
